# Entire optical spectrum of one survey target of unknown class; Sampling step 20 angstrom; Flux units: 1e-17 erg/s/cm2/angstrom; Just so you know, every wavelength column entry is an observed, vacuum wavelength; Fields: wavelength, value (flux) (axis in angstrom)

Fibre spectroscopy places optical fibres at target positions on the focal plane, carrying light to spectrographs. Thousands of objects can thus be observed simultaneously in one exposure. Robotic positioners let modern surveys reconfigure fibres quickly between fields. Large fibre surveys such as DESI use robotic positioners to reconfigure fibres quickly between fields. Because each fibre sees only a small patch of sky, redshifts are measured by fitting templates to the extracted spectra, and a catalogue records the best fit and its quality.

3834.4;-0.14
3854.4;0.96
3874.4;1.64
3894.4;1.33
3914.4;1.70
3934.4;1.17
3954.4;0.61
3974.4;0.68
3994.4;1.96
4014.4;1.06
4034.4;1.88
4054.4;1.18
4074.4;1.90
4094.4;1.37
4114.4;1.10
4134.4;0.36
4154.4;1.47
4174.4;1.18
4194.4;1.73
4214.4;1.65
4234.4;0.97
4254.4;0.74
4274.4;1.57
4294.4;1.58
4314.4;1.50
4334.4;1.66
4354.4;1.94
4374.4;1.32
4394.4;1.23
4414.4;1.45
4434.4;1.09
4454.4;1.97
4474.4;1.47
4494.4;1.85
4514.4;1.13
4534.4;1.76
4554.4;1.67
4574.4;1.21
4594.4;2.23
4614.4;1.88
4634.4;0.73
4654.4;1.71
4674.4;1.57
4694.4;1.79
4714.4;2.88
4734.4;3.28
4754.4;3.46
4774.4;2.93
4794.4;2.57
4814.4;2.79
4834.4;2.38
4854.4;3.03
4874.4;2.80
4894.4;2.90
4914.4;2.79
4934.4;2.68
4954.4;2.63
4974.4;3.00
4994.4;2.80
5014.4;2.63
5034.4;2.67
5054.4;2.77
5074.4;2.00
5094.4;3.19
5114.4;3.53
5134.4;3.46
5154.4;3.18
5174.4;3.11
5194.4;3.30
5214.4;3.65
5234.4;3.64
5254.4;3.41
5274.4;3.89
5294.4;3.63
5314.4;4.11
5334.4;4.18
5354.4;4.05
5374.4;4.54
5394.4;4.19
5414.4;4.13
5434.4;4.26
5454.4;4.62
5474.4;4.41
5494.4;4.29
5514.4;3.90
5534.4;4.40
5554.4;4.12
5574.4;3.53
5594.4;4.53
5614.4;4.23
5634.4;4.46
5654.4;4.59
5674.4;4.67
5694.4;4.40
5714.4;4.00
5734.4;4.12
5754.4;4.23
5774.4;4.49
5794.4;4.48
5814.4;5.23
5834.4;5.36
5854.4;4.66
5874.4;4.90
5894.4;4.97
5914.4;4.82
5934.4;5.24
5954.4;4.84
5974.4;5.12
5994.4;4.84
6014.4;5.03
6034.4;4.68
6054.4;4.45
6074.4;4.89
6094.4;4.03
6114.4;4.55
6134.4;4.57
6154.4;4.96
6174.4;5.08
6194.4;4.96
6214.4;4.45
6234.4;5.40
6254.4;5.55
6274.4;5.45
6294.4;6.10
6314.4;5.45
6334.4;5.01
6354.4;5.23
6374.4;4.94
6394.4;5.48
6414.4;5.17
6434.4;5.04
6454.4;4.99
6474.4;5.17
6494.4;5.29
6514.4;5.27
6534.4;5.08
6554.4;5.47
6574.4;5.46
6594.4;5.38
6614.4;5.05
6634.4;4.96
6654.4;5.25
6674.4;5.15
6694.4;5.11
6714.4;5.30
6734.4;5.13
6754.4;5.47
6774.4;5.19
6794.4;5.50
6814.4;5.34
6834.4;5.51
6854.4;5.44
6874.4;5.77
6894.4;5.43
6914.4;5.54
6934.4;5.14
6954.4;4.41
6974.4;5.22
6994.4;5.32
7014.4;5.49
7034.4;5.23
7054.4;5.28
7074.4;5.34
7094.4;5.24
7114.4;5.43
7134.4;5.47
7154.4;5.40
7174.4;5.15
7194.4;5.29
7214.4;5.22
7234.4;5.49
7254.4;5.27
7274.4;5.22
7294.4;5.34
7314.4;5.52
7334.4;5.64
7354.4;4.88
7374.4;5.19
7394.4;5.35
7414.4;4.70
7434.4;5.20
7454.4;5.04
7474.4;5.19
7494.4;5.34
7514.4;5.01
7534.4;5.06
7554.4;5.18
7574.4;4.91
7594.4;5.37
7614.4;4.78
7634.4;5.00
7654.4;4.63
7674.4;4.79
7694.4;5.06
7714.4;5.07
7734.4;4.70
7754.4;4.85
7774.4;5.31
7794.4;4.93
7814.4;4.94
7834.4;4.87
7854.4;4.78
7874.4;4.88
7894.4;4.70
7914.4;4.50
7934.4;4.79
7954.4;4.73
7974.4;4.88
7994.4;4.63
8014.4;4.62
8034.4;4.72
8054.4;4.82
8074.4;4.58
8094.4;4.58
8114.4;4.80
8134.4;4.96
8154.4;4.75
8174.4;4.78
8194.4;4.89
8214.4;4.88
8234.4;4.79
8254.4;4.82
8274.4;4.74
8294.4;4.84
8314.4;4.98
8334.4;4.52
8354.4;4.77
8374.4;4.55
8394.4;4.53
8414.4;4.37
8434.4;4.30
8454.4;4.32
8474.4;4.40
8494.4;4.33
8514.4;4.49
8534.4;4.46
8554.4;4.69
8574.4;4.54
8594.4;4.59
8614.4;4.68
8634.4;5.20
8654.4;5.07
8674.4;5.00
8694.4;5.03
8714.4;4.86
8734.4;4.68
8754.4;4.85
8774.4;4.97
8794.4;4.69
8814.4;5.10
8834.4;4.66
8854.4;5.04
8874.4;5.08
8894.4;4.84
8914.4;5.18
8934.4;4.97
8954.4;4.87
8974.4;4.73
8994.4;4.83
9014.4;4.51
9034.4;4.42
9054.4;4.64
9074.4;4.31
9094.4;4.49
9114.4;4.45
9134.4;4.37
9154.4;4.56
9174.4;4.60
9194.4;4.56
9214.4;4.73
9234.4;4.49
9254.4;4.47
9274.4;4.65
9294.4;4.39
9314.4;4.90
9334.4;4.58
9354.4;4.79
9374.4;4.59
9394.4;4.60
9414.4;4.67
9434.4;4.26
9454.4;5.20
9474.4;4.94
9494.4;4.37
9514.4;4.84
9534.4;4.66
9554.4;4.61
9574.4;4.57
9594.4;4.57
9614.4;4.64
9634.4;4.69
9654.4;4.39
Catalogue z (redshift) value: 0.18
